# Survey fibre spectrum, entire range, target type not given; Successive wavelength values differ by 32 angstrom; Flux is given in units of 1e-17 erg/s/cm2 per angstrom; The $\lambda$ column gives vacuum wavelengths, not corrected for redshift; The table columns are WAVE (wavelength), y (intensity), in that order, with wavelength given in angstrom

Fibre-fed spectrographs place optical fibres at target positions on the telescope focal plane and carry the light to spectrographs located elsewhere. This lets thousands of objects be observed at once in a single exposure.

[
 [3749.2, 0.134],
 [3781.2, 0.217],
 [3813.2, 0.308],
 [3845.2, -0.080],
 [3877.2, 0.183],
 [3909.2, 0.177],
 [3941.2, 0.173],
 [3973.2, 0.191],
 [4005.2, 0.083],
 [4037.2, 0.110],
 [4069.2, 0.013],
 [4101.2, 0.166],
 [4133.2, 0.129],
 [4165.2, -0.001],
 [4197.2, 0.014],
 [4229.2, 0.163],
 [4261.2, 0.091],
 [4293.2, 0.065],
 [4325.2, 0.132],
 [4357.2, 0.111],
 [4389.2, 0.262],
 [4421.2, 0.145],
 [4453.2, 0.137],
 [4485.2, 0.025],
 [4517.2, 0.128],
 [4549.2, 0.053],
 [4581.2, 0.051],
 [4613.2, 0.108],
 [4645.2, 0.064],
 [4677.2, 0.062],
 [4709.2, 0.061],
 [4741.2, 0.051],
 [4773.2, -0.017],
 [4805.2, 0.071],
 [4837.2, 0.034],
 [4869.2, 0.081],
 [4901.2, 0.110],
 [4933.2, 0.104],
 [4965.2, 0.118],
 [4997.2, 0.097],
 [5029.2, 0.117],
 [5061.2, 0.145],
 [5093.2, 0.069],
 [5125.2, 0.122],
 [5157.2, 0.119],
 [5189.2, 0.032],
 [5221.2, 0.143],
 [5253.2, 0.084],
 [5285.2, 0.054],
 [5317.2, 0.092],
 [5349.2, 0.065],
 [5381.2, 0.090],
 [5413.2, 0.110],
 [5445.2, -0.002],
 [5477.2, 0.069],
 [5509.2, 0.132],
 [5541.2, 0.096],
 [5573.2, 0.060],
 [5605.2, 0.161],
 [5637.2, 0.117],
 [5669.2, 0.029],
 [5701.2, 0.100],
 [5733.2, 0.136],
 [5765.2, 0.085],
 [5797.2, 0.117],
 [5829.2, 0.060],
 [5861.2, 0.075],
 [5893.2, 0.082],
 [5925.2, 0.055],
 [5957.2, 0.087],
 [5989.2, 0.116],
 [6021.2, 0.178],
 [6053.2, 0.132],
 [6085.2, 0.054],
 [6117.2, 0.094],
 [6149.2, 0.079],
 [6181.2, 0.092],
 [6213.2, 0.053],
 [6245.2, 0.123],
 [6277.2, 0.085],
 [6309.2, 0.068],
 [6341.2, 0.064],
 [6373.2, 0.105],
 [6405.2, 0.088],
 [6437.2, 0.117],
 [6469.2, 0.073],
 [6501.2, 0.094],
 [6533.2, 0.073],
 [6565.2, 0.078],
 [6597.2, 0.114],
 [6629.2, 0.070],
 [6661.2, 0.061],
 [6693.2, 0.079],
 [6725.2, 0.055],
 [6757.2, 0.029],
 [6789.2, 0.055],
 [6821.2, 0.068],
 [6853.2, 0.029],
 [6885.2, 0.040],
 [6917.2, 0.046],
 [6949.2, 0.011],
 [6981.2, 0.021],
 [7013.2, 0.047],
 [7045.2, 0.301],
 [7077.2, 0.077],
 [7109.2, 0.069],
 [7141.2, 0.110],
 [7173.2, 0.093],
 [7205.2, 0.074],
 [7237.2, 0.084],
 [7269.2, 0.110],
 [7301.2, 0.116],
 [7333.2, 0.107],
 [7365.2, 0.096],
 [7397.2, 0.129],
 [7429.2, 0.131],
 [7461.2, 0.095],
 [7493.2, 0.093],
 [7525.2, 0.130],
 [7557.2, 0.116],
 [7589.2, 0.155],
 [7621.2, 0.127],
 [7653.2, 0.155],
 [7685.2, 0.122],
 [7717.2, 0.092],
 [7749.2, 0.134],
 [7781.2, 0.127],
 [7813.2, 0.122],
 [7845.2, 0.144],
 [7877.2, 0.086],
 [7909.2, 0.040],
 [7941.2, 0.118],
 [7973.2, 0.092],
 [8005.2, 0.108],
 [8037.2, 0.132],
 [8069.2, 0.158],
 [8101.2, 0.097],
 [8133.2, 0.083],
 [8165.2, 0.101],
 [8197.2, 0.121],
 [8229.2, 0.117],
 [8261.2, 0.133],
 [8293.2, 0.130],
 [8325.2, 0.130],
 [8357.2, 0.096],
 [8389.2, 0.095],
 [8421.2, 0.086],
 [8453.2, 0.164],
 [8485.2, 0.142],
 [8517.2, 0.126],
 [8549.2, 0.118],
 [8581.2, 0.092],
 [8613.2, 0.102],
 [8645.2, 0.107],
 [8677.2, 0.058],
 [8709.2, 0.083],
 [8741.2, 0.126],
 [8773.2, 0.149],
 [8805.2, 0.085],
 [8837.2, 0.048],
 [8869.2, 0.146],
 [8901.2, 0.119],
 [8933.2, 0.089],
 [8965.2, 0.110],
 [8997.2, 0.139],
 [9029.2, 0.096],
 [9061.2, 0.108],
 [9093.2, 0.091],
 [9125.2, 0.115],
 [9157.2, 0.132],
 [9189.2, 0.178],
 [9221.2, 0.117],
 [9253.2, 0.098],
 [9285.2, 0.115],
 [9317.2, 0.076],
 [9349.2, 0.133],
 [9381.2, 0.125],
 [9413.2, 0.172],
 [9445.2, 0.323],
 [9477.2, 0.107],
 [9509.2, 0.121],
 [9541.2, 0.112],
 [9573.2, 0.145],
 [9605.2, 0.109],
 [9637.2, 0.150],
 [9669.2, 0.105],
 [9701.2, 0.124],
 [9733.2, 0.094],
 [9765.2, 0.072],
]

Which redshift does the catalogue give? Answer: 0.887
